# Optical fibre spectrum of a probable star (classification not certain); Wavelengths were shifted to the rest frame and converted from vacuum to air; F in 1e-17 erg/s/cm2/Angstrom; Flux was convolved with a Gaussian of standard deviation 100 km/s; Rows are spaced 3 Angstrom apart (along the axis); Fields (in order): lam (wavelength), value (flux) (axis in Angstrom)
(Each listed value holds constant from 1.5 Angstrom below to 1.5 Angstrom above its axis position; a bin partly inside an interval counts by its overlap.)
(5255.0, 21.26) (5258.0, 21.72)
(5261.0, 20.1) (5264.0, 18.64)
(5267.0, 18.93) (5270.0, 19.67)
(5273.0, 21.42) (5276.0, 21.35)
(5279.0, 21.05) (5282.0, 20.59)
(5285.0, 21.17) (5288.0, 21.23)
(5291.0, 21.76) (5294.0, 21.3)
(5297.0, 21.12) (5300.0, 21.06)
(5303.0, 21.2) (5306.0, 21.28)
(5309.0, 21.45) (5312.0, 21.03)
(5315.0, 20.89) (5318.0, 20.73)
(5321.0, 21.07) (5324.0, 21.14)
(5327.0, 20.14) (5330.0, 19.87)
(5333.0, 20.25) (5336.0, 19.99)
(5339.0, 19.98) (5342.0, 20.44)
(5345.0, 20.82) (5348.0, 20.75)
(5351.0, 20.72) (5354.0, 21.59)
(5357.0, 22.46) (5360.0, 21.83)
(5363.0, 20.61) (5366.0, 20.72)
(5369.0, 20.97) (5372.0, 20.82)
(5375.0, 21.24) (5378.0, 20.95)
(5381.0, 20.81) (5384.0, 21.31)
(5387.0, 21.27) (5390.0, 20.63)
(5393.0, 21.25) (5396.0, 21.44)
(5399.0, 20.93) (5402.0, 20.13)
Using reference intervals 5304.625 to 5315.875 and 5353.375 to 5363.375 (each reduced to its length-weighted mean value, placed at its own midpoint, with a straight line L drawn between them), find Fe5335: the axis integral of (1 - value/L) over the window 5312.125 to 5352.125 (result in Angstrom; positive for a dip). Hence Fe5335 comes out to 1.7 Angstrom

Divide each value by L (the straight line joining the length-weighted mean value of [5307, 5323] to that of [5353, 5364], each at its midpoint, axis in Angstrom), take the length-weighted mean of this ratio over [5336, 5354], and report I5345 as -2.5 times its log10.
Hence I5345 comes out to 0.05 mag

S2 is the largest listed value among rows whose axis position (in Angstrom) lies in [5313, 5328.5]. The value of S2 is 21.14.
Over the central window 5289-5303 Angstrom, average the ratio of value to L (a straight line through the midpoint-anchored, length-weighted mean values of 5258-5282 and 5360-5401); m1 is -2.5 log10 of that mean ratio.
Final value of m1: -0.04 mag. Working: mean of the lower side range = 20.3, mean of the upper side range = 21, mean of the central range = 21.3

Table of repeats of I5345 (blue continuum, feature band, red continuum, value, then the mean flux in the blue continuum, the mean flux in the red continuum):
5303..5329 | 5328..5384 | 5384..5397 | 0.012 mag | 21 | 21.2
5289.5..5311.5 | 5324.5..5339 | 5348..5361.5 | 0.069 mag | 21.3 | 21.6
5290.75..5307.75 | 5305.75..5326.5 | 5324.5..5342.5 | -0.016 mag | 21.3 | 20.2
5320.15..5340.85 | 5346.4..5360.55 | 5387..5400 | -0.043 mag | 20.3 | 21.1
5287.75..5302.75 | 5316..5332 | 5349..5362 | 0.043 mag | 21.3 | 21.6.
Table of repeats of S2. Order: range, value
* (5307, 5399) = 22.46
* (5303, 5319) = 21.45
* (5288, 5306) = 21.76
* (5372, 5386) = 21.31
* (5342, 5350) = 20.82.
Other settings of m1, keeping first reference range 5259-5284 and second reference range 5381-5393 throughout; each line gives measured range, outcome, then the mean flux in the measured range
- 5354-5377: -0.02 mag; 21.3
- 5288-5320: -0.04 mag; 21.2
